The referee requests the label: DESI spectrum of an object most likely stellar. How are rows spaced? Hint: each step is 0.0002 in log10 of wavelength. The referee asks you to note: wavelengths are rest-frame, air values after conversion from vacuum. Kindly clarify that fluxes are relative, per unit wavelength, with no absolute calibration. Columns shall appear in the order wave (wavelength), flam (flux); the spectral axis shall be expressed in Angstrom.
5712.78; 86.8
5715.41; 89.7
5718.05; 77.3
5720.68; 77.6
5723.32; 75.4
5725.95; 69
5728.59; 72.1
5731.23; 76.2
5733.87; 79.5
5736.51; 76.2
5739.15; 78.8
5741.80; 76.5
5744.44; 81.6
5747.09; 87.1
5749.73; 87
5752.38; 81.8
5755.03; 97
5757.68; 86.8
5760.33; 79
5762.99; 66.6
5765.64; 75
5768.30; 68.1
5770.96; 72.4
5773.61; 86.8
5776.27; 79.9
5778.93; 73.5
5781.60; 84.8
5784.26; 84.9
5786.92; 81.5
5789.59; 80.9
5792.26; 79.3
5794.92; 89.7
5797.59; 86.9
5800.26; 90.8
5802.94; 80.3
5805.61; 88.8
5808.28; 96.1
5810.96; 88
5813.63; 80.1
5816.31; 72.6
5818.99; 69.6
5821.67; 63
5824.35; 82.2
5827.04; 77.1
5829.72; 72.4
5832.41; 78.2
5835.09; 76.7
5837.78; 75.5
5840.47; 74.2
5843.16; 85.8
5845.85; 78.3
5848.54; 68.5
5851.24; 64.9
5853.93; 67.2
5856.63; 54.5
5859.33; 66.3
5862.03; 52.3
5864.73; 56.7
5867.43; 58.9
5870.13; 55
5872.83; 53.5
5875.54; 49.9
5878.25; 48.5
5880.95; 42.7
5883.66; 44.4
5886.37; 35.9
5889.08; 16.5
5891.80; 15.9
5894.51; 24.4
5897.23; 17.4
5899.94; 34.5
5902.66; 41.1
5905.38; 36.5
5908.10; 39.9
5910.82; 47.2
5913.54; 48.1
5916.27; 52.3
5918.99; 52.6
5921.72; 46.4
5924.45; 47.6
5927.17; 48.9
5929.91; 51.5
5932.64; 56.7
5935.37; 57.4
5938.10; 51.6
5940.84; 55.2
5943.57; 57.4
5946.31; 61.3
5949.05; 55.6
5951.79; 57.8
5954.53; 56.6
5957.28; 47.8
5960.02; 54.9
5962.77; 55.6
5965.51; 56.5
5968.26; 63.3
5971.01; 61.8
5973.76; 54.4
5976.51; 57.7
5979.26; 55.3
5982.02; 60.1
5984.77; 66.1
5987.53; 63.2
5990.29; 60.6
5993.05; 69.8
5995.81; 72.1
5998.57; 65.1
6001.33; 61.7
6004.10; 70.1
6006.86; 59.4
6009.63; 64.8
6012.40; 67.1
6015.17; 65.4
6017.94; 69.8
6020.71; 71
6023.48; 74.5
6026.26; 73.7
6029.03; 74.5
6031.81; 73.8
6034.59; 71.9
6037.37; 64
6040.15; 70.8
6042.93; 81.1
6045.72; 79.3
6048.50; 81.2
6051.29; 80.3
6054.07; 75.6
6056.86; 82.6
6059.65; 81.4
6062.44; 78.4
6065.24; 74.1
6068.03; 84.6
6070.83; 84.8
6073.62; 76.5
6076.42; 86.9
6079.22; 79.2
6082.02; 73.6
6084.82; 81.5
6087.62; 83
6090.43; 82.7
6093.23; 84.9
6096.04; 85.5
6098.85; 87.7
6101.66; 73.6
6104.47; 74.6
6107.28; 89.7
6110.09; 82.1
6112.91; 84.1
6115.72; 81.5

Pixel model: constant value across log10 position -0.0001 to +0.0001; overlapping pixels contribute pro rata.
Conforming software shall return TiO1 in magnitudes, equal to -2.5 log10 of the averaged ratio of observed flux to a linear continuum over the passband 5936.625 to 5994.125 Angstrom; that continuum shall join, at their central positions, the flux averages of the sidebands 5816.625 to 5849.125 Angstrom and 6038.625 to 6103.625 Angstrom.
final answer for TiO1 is 0.32 mag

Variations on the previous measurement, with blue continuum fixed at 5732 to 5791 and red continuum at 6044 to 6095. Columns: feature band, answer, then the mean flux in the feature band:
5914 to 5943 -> 0.47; 52.1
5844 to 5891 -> 0.44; 53.6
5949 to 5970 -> 0.39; 56.1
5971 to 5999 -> 0.28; 62.3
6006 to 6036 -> 0.16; 69.8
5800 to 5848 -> 0.02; 79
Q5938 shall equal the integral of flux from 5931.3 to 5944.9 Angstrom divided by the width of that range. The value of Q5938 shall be 55.7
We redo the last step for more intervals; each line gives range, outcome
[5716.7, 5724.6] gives 76.7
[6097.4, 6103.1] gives 80.6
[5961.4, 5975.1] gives 58.3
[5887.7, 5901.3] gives 21.8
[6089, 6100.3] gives 85.1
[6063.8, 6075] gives 80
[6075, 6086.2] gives 80.3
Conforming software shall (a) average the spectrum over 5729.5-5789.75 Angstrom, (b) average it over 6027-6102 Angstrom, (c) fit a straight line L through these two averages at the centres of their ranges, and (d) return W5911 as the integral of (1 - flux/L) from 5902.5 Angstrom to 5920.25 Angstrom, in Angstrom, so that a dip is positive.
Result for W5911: 7.6 Angstrom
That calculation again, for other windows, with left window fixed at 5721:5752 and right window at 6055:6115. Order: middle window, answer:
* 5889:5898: 6.9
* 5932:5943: 3.4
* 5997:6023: 4.6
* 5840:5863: 3.3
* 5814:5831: 1.2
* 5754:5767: -0.3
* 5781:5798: -1.1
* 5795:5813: -2.1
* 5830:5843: 0.4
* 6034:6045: 1.2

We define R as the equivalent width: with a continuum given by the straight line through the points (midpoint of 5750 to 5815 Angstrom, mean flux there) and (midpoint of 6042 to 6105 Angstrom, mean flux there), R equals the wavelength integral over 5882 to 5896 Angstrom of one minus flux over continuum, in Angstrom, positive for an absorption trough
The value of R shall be 9.3 Angstrom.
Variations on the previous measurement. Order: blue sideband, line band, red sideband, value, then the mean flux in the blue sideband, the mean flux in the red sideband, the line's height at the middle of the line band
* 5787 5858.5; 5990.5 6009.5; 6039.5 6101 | 3.3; 77.7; 80.7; 79.9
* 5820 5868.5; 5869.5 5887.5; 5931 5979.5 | 5.1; 69.6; 56.5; 65.6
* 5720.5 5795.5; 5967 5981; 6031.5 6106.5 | 3.7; 79.4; 79.2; 79.3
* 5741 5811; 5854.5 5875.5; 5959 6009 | 4.8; 82.6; 61.6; 73.6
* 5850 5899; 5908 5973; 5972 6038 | 2.6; 45.7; 66.1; 56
